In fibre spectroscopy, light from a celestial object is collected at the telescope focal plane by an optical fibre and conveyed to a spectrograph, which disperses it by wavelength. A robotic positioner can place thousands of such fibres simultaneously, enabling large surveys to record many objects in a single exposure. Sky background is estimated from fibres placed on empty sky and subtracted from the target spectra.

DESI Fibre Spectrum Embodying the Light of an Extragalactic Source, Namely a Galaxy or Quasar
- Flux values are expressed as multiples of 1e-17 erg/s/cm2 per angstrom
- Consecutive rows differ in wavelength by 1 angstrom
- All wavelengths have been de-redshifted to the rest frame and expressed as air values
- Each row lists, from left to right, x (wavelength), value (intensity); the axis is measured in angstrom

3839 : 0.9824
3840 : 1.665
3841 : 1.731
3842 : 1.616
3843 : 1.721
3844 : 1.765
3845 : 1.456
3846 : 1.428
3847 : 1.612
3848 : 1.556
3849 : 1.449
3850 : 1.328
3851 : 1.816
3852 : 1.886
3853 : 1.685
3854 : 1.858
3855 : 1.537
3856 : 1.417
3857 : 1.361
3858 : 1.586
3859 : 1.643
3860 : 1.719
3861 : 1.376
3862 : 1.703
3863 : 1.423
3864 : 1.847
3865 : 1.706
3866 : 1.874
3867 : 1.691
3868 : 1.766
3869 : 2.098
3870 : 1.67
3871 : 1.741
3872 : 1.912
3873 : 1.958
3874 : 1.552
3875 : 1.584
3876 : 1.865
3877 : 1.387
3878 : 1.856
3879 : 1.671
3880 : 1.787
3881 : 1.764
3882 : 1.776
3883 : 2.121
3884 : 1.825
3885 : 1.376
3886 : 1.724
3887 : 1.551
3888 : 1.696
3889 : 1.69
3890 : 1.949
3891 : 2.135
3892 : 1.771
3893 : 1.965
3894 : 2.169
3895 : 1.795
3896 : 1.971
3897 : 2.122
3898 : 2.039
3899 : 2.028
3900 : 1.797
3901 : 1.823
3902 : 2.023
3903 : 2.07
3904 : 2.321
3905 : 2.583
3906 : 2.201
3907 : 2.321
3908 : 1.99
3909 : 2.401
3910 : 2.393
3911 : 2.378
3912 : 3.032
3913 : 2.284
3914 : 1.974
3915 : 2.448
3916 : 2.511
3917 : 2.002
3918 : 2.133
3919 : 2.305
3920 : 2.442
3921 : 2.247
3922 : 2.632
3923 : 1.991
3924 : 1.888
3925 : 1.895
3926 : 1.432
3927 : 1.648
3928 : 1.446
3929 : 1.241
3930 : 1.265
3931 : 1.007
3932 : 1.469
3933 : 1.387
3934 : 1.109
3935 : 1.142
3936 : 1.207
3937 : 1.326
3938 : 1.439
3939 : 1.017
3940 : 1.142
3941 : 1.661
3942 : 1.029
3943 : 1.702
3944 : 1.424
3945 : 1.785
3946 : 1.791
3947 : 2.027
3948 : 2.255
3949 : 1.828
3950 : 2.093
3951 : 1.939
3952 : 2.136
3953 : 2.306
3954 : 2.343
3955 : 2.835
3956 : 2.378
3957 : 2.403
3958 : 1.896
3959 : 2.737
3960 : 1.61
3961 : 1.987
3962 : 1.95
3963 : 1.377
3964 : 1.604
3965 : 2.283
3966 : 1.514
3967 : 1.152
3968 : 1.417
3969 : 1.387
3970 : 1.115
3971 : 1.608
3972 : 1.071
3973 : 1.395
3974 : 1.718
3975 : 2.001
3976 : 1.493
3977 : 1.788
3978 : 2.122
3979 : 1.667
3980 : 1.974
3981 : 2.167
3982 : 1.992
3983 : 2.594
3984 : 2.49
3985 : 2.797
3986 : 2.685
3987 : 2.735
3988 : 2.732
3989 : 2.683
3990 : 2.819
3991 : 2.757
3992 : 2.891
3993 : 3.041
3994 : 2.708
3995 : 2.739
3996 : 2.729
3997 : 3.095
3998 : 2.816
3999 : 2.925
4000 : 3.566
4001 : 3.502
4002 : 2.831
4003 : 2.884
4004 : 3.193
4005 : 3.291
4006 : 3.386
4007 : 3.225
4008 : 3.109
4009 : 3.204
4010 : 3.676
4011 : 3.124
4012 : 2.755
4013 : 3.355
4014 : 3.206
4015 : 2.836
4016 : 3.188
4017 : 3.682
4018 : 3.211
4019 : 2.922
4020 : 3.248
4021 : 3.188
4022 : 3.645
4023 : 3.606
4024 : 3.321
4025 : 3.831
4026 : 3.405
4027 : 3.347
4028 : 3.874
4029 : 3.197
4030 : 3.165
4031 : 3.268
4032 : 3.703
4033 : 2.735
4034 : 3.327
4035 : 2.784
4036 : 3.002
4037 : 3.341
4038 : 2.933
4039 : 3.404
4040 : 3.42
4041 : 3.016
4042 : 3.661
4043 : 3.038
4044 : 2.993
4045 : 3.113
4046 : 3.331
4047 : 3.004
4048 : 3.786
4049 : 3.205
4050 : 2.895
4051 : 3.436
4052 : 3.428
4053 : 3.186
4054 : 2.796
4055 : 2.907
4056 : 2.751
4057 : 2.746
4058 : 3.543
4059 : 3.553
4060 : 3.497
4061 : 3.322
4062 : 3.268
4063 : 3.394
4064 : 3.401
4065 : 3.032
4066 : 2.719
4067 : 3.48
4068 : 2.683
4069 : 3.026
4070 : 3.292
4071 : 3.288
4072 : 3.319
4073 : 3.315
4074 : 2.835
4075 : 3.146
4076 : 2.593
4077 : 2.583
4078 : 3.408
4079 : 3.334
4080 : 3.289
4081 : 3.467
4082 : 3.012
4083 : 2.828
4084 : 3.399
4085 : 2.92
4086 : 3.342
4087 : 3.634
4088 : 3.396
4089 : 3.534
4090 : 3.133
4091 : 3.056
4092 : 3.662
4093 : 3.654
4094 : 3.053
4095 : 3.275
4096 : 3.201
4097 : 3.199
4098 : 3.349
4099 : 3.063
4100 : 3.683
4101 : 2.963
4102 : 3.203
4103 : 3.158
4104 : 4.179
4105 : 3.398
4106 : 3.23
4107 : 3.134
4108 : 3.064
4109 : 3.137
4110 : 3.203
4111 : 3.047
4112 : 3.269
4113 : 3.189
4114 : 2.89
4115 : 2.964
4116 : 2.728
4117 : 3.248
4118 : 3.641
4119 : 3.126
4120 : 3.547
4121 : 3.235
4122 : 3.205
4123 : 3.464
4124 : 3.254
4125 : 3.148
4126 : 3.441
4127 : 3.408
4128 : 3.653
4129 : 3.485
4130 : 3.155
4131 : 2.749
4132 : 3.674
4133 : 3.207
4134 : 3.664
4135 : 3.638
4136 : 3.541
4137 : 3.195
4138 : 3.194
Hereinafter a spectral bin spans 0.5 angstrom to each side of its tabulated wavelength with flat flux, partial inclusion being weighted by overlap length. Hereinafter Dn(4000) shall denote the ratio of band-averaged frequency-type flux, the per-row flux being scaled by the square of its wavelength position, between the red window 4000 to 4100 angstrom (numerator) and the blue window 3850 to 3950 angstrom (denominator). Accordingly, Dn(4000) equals 1.9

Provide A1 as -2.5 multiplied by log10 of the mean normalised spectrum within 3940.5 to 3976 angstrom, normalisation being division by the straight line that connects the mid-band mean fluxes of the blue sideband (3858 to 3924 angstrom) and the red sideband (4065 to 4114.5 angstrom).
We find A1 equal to 0.291 mag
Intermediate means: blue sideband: 1.96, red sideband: 3.21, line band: 1.82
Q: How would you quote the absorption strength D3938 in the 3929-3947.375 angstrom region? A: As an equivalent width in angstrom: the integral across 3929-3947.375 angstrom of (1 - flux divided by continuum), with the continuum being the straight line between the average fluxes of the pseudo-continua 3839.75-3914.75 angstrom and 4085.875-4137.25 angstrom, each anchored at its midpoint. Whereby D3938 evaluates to 7.0 angstrom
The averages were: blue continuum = 1.83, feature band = 1.38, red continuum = 3.3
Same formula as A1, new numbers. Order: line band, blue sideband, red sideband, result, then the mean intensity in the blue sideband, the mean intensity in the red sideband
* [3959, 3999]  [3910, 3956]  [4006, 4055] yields 0.19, 1.85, 3.25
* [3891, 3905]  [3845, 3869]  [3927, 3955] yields -0.24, 1.63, 1.6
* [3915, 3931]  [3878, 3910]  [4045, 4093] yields 0.12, 1.96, 3.2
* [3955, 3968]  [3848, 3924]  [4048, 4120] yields 0.24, 1.91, 3.21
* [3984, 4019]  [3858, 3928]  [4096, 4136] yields -0.17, 1.94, 3.28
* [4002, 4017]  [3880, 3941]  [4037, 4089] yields -0.17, 1.88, 3.19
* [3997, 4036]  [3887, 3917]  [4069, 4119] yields -0.17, 2.12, 3.22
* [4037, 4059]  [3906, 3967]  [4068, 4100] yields -0.11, 1.89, 3.21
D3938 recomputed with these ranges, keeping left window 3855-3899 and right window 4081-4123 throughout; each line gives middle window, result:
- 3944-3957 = 0.7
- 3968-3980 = 4.1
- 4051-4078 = -1.2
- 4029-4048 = -2.5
